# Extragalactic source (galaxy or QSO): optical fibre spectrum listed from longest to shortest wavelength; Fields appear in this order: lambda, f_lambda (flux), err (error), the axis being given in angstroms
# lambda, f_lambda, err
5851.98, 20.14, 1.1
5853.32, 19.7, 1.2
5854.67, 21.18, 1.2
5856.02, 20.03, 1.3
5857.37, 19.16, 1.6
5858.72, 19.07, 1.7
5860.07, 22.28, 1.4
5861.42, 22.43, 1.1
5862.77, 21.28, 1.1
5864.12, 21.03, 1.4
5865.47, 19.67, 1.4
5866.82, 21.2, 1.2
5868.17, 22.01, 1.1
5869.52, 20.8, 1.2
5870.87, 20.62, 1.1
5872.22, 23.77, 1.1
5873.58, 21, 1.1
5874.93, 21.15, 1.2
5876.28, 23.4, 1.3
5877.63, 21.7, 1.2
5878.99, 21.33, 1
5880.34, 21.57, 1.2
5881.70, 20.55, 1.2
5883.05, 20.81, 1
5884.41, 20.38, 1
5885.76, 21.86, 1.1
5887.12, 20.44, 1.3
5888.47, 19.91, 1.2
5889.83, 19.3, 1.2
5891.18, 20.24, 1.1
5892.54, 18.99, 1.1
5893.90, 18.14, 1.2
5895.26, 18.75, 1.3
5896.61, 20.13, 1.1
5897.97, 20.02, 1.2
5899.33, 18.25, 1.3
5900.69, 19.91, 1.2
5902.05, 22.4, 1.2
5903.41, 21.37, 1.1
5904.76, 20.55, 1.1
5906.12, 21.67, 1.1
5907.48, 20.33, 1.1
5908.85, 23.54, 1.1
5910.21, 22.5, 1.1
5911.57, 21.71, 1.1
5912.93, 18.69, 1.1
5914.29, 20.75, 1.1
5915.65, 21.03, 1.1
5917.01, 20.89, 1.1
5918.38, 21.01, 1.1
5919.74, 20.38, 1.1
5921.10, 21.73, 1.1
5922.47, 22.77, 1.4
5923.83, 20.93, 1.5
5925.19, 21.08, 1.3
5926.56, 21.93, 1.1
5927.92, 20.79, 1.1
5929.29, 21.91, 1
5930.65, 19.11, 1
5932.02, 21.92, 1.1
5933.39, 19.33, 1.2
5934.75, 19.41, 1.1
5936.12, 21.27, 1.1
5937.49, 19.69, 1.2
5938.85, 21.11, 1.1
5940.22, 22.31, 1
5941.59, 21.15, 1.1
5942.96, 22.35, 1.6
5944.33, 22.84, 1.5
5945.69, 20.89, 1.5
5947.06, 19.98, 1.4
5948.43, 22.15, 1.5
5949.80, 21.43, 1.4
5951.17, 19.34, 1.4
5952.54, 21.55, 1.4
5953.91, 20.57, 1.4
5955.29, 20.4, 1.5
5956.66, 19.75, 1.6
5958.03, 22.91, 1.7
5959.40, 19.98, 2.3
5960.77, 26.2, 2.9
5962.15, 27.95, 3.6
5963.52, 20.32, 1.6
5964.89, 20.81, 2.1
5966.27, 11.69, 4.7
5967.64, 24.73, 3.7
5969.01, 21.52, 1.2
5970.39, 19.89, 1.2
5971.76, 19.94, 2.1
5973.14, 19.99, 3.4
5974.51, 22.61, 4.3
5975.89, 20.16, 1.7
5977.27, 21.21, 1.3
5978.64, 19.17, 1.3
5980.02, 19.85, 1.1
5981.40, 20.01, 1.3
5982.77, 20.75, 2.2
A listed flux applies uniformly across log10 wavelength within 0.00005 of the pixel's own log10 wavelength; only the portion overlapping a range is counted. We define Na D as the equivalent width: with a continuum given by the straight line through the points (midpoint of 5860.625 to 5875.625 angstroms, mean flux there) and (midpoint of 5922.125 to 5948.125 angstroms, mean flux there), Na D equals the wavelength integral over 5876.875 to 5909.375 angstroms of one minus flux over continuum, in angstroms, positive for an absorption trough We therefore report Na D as 1.18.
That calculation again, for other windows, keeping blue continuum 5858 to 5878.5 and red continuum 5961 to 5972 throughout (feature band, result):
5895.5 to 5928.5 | 0.5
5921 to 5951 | 0.1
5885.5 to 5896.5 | 0.9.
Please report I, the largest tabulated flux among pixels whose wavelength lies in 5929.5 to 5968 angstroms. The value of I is 27.95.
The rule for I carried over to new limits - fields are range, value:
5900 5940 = 23.54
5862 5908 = 23.77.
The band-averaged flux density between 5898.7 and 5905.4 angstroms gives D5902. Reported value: 20.5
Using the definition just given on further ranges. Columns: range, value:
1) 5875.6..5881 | 22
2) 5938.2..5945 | 21.9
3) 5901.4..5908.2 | 21.3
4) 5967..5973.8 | 21.2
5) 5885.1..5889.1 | 20.7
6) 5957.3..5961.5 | 23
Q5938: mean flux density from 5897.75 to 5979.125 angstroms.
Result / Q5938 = 21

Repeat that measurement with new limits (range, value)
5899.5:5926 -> 21.2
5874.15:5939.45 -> 20.8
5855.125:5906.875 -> 20.7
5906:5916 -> 21.3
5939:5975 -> 21.3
